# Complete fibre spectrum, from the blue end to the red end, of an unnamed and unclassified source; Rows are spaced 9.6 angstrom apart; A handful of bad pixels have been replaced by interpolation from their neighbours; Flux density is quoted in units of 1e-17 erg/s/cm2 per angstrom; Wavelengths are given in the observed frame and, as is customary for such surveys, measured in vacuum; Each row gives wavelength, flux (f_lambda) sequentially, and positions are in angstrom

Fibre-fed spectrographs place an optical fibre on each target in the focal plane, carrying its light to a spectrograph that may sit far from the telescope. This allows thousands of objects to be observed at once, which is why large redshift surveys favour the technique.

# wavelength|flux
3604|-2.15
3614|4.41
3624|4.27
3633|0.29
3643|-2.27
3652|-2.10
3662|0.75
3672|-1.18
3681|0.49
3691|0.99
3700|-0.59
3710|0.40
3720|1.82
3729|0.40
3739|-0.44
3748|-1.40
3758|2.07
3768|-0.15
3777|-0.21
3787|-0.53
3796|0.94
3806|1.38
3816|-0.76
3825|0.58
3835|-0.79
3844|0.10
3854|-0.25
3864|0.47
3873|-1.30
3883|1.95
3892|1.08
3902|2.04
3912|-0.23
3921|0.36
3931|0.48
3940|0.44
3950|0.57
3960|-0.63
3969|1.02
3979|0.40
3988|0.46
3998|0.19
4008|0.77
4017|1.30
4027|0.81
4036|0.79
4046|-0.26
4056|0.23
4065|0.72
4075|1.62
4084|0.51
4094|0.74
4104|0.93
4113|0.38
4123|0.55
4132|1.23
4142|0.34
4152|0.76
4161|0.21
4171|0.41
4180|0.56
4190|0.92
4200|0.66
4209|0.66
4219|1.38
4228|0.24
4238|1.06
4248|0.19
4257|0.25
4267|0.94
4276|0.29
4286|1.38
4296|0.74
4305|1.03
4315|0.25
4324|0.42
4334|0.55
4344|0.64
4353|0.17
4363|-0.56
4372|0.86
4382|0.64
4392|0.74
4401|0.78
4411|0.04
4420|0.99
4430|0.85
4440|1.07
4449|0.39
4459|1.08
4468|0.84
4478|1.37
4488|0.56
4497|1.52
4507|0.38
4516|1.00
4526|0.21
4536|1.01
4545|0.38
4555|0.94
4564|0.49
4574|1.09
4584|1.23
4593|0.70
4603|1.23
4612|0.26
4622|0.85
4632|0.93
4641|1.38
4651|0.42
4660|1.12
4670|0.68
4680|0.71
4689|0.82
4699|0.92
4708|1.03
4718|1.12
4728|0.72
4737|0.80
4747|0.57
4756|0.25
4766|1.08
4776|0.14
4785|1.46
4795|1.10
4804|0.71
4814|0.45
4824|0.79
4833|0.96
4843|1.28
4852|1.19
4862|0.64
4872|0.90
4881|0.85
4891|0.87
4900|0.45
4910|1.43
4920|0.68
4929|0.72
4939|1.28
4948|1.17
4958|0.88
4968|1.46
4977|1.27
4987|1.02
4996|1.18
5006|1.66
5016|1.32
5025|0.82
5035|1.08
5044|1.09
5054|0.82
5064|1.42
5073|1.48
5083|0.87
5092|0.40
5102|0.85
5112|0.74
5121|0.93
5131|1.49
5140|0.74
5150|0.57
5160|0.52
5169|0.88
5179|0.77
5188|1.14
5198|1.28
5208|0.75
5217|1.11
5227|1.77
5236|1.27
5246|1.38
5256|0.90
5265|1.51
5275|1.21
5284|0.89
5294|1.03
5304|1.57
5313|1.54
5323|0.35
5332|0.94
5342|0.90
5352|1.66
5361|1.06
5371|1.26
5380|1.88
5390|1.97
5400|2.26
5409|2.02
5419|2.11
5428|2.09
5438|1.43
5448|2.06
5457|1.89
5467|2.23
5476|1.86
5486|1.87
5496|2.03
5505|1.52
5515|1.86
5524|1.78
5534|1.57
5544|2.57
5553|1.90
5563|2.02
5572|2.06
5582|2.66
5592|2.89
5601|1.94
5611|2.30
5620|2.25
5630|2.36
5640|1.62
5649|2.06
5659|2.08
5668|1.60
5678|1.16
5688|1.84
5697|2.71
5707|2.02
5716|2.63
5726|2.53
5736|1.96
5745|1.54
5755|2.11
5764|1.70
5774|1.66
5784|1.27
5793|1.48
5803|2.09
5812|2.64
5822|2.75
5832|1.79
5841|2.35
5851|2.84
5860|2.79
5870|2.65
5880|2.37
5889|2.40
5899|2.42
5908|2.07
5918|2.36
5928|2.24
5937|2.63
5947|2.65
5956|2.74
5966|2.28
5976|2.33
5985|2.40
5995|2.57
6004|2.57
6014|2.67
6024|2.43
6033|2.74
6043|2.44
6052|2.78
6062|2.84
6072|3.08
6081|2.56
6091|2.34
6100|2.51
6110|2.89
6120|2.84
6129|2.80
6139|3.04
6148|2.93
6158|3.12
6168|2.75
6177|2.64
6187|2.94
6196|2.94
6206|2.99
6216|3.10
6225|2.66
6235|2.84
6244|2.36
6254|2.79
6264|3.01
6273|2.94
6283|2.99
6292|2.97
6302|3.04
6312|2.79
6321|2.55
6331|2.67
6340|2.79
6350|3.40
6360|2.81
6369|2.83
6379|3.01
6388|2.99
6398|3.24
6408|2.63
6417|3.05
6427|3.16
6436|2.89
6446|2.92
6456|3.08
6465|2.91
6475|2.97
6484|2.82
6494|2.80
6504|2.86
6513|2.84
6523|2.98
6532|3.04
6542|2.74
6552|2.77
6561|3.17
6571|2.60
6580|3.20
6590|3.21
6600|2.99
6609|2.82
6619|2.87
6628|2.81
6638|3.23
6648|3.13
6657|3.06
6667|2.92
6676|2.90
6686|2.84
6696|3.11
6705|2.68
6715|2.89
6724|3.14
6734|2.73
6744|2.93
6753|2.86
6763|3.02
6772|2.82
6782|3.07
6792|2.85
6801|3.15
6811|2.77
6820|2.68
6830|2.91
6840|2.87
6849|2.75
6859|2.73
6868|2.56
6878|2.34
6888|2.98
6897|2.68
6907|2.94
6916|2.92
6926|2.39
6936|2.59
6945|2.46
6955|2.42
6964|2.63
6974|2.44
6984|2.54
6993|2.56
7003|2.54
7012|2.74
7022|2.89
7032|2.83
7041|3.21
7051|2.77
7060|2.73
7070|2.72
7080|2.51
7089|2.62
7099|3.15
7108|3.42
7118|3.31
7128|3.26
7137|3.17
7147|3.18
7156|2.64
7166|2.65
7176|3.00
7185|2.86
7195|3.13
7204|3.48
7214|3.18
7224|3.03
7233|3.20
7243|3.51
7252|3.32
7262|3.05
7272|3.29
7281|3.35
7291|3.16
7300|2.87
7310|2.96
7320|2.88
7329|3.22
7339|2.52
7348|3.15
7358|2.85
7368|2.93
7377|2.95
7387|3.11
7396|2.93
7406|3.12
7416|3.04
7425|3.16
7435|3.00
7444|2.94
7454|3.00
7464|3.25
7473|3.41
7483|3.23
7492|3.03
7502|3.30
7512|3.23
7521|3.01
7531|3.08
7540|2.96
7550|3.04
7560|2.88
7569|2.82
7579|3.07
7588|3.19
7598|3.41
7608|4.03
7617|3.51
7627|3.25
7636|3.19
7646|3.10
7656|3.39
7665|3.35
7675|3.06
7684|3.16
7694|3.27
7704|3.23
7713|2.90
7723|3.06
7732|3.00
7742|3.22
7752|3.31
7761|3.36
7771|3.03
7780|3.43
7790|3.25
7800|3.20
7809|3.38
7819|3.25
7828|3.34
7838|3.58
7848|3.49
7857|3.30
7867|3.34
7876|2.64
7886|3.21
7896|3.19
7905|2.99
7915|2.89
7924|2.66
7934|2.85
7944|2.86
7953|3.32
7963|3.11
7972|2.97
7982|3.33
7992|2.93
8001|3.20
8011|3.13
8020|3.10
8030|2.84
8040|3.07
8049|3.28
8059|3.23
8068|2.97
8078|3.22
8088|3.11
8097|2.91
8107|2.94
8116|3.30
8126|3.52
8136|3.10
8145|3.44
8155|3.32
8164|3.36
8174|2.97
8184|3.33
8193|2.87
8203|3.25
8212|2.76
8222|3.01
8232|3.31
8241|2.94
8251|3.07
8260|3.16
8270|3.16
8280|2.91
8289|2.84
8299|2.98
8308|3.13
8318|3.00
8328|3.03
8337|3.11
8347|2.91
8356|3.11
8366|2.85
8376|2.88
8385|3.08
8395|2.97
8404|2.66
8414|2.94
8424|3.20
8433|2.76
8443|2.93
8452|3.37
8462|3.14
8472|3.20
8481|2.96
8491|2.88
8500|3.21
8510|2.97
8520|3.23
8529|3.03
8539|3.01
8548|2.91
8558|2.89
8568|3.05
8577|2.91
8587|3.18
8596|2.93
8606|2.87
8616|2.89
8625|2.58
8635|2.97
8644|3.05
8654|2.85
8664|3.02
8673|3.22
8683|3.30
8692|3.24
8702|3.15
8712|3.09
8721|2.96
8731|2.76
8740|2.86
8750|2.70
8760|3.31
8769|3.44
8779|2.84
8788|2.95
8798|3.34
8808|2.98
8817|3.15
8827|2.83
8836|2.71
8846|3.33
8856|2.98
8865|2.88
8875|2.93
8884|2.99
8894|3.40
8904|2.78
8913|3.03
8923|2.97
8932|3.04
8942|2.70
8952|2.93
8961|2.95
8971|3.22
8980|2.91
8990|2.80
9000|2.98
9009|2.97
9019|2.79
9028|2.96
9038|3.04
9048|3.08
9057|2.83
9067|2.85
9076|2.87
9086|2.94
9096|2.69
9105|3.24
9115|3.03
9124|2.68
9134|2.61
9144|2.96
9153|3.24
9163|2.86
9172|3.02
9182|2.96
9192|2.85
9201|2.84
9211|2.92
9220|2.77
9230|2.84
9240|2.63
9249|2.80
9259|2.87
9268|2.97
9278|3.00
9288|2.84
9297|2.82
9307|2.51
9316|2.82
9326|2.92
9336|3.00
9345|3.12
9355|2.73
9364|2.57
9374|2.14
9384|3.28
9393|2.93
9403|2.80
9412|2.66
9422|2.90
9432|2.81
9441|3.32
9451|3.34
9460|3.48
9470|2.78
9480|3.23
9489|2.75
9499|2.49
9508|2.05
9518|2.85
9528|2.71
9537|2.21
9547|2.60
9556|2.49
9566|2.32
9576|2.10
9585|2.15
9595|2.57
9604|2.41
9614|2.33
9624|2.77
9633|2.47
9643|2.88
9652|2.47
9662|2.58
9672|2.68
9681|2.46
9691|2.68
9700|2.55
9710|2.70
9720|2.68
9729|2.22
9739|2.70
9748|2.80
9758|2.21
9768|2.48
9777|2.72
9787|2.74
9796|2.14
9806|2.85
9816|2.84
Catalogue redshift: 0.34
